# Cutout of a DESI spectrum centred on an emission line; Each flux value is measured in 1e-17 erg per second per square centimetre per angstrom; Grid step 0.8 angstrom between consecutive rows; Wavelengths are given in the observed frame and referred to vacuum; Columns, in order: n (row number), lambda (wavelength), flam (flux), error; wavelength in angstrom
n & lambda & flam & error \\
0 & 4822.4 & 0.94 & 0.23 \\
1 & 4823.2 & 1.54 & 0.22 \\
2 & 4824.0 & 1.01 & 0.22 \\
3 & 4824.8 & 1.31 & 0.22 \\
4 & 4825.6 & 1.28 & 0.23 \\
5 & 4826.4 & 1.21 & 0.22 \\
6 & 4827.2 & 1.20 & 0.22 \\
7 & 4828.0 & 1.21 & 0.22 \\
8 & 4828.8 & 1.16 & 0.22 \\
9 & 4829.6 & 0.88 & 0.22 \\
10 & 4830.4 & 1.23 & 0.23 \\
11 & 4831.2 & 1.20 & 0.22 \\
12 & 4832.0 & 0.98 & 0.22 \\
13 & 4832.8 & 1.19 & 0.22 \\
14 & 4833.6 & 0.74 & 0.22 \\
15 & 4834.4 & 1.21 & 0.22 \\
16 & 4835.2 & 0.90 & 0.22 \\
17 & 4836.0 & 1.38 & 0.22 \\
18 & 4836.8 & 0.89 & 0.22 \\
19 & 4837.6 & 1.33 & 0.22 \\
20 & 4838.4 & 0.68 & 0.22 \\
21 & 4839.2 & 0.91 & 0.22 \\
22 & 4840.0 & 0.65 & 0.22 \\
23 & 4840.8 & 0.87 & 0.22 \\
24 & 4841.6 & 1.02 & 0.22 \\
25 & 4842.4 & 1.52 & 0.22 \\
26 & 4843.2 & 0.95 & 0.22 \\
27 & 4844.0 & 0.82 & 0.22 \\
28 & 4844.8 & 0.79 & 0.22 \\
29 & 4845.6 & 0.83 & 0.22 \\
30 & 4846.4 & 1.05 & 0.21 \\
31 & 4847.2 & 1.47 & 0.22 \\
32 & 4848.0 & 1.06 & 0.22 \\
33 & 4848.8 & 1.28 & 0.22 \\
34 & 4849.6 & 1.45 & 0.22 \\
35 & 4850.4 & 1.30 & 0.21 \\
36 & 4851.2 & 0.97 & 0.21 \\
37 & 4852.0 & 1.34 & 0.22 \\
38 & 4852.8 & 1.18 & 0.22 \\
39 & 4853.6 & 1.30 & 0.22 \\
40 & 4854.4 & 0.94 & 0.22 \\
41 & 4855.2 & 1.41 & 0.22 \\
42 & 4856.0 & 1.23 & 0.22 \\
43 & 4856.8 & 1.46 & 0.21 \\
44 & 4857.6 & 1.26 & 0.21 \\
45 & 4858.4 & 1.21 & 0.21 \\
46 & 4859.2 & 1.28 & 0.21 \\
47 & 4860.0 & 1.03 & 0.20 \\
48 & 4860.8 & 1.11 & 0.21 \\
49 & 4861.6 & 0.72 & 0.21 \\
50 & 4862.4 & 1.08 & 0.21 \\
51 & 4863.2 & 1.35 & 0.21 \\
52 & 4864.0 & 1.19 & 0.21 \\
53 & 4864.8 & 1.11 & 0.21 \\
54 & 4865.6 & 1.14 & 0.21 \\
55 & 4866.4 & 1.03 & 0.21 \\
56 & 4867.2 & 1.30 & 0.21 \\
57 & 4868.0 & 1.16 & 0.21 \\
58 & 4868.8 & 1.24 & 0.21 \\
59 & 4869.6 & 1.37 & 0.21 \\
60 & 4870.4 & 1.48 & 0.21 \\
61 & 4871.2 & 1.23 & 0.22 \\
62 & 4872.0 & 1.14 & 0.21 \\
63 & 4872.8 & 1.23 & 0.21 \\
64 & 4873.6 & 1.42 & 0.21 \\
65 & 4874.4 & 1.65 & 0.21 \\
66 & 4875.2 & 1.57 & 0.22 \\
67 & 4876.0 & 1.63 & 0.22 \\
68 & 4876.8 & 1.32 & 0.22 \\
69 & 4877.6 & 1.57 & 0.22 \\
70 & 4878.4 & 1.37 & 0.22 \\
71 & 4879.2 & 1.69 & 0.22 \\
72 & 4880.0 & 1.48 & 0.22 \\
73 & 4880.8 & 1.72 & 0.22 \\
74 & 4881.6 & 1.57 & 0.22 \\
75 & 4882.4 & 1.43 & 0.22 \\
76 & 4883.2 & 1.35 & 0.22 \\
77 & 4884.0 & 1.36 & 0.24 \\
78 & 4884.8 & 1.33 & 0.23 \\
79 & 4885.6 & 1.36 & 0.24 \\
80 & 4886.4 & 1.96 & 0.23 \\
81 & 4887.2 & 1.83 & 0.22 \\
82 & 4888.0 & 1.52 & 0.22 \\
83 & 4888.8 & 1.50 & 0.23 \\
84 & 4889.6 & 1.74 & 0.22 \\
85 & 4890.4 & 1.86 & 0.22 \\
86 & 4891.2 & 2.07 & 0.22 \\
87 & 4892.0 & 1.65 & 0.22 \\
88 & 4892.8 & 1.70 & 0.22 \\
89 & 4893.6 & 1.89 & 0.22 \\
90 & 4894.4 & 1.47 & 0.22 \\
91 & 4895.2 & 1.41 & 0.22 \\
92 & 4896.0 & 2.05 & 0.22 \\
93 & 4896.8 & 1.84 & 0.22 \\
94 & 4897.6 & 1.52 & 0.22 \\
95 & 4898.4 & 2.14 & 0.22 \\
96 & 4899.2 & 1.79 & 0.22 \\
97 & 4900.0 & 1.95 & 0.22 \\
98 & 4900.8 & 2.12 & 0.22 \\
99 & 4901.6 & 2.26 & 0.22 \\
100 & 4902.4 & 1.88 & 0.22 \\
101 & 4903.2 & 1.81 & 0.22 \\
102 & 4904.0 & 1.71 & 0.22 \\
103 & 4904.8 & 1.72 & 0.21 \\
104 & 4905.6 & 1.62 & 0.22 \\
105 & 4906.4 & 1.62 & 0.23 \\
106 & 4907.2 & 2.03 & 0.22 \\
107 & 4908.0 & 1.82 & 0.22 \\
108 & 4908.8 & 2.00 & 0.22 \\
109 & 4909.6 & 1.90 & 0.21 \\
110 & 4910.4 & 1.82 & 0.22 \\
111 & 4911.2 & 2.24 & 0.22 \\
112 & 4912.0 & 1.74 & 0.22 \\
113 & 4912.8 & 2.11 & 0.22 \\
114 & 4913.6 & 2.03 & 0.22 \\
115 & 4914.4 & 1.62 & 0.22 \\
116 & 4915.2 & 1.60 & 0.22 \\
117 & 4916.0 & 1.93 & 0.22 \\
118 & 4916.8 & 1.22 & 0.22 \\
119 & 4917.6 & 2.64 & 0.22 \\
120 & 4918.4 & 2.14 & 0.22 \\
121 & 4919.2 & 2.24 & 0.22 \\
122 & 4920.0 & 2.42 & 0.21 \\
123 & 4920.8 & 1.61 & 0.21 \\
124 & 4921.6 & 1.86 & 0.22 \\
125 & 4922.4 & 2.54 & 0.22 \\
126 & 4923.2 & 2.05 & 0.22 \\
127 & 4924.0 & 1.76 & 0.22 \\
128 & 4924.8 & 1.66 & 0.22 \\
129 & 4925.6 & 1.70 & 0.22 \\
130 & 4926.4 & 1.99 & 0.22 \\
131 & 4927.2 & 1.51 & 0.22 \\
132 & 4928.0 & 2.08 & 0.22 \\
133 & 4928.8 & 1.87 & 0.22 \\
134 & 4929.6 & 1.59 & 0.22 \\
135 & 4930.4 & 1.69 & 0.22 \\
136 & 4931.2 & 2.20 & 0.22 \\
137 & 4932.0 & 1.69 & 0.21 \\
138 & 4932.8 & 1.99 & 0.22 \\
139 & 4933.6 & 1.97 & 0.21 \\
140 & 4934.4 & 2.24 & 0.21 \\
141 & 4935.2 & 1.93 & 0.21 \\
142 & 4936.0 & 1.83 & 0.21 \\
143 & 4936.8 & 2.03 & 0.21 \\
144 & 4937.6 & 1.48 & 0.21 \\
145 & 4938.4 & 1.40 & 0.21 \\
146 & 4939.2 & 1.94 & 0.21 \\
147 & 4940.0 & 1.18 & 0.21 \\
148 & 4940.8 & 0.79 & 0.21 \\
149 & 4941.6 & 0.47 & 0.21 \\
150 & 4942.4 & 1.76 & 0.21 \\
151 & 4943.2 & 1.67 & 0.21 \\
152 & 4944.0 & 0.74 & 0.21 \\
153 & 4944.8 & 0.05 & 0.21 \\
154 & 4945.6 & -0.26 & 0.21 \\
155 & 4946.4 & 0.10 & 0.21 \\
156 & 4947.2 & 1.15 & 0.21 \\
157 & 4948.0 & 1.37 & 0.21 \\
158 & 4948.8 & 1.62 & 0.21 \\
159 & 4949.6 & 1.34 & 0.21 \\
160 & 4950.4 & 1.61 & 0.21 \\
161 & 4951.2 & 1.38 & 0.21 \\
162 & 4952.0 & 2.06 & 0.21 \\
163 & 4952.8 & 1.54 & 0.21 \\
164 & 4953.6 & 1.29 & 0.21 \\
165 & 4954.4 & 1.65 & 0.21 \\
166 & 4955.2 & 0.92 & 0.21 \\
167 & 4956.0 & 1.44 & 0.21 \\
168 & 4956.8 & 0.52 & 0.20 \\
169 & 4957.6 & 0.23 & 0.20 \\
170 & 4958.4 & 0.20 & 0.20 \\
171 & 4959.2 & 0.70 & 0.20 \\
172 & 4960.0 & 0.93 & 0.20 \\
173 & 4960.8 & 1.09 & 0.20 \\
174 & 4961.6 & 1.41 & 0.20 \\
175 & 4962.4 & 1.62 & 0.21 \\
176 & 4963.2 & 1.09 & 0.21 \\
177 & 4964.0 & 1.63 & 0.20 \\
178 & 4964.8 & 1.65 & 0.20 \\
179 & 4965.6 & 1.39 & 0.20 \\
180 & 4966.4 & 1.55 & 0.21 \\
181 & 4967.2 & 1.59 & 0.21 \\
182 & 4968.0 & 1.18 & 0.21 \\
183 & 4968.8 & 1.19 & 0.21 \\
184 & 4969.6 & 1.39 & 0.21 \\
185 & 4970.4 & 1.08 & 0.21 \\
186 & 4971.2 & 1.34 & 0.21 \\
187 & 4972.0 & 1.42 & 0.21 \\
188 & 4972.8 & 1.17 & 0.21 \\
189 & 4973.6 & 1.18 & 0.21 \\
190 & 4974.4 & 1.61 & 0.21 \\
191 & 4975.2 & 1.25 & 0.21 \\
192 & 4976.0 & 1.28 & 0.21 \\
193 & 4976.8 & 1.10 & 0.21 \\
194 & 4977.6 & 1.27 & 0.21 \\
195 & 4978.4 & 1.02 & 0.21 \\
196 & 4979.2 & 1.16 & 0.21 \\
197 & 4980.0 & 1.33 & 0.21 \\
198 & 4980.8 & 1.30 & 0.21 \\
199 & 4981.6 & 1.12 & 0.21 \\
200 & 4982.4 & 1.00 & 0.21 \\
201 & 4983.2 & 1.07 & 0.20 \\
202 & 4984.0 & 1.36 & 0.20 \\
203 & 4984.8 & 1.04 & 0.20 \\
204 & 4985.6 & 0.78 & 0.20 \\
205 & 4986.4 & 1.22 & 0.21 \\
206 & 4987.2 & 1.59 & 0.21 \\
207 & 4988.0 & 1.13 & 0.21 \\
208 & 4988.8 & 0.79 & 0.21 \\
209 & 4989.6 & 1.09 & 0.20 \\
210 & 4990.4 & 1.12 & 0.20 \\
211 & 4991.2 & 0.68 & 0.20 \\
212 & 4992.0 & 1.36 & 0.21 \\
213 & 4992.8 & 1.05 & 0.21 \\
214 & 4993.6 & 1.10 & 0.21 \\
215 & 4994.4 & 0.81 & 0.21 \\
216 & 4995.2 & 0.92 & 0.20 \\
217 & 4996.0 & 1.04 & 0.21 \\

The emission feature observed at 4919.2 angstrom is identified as C IV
